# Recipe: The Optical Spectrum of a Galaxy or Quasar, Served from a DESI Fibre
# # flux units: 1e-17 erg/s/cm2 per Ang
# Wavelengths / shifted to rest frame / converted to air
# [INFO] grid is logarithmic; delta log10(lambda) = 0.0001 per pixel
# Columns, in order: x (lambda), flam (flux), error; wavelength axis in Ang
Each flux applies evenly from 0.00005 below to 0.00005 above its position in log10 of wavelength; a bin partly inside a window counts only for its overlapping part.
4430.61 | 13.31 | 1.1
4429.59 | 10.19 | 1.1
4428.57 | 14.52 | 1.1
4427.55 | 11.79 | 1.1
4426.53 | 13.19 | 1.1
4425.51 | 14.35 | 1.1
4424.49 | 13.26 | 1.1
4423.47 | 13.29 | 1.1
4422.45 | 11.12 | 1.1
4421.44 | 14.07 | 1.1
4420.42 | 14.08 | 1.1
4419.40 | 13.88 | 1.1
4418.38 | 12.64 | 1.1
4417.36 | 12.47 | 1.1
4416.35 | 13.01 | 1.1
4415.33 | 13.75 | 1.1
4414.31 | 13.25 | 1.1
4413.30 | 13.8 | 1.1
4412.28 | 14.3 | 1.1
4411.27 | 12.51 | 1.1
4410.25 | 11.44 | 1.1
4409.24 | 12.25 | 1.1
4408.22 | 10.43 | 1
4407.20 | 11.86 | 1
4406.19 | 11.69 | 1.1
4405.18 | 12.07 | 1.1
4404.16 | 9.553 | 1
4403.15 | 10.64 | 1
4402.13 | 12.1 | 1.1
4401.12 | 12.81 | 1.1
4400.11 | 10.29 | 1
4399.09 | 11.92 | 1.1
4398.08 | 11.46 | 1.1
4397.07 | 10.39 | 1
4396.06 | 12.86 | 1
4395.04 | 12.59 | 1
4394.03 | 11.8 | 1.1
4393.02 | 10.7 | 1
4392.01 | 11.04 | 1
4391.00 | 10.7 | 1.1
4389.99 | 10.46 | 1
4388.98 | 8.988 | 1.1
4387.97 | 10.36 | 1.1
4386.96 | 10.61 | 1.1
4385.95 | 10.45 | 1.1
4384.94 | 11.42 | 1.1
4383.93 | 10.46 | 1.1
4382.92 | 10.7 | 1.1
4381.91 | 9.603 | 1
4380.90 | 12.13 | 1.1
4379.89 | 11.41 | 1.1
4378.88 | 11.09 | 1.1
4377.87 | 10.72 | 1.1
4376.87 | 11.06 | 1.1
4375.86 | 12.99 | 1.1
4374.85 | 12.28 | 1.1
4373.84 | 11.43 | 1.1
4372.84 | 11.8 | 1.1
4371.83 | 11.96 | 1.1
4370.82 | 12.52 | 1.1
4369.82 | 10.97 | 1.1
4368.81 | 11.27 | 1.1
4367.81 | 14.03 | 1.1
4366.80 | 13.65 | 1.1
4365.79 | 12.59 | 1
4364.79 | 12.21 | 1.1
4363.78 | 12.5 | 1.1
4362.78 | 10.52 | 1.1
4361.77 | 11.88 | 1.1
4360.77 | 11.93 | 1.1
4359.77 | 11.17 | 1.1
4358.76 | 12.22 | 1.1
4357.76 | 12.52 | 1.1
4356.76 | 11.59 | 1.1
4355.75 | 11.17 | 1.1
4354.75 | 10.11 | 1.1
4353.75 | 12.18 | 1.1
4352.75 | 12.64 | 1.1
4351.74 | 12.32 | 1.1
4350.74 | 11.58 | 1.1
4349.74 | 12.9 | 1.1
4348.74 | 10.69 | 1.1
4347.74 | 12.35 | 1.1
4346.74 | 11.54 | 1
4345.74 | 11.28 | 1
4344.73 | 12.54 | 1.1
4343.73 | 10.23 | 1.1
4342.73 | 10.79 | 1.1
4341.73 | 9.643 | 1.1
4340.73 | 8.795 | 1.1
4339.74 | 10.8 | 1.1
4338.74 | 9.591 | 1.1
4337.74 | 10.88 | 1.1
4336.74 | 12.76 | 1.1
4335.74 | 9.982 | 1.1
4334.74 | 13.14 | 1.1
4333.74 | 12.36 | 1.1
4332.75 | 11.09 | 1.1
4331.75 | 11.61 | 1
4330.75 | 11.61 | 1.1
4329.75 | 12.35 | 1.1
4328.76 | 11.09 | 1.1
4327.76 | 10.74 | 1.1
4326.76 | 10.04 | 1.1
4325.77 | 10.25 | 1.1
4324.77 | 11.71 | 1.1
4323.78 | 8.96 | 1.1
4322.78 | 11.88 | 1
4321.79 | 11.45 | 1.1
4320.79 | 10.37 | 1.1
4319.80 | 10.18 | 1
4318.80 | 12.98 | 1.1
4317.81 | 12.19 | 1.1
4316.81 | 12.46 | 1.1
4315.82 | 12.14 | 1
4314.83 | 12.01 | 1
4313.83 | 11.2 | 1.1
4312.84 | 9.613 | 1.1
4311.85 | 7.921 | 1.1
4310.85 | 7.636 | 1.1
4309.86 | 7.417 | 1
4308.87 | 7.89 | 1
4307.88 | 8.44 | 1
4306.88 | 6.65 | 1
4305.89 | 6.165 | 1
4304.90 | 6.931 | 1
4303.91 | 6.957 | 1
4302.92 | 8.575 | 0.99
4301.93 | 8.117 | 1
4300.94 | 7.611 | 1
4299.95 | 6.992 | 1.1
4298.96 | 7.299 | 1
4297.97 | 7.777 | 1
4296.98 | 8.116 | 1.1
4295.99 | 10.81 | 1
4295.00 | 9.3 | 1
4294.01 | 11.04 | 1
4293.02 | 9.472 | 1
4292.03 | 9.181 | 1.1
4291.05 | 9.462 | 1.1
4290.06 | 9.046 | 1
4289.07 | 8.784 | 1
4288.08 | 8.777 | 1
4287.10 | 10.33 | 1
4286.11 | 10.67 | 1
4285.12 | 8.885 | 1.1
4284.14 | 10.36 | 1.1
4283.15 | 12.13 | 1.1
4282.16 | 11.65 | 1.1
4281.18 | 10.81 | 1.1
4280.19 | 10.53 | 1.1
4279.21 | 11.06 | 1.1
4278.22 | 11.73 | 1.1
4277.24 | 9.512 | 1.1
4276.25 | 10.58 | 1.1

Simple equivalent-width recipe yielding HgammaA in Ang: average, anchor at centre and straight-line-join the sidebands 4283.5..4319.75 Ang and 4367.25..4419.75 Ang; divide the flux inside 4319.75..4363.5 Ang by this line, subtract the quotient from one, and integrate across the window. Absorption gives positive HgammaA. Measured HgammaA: -4.4 Ang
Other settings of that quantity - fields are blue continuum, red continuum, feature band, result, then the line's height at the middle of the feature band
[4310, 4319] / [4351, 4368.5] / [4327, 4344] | 0.4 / 11.3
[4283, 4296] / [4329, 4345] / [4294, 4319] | 3.3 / 10.3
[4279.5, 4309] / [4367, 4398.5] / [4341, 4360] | -1.9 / 10.5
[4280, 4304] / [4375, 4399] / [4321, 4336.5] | -1.9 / 10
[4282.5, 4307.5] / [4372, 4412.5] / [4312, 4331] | -3.4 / 9.48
